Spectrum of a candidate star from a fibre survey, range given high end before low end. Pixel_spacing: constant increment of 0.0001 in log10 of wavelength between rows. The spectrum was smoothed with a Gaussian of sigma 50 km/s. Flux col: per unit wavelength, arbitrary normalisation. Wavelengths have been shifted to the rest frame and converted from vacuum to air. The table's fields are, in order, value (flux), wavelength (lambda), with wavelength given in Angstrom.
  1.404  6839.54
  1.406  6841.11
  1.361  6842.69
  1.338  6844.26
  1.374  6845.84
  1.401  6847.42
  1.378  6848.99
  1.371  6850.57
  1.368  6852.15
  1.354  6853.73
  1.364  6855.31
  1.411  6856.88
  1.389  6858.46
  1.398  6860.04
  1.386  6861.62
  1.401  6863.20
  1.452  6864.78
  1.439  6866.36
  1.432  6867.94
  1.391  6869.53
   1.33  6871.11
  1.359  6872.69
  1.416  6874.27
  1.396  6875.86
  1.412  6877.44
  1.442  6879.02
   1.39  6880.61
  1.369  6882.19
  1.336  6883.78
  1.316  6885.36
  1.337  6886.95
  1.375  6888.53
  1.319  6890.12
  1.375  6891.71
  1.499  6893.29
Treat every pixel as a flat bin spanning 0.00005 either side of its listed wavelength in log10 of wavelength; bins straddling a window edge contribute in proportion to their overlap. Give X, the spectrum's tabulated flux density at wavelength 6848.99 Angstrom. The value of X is 1.378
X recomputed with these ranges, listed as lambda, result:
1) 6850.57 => 1.371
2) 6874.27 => 1.416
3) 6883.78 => 1.336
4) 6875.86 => 1.396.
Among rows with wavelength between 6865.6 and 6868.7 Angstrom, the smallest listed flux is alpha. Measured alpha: 1.432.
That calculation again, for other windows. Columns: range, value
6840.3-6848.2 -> 1.338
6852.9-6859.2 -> 1.354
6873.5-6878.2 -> 1.396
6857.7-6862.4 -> 1.386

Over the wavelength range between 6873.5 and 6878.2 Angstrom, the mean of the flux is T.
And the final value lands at 1.41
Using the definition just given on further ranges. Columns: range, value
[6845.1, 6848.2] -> 1.39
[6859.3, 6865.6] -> 1.41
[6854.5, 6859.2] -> 1.39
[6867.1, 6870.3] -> 1.41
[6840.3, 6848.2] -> 1.38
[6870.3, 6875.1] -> 1.37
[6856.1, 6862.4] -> 1.4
